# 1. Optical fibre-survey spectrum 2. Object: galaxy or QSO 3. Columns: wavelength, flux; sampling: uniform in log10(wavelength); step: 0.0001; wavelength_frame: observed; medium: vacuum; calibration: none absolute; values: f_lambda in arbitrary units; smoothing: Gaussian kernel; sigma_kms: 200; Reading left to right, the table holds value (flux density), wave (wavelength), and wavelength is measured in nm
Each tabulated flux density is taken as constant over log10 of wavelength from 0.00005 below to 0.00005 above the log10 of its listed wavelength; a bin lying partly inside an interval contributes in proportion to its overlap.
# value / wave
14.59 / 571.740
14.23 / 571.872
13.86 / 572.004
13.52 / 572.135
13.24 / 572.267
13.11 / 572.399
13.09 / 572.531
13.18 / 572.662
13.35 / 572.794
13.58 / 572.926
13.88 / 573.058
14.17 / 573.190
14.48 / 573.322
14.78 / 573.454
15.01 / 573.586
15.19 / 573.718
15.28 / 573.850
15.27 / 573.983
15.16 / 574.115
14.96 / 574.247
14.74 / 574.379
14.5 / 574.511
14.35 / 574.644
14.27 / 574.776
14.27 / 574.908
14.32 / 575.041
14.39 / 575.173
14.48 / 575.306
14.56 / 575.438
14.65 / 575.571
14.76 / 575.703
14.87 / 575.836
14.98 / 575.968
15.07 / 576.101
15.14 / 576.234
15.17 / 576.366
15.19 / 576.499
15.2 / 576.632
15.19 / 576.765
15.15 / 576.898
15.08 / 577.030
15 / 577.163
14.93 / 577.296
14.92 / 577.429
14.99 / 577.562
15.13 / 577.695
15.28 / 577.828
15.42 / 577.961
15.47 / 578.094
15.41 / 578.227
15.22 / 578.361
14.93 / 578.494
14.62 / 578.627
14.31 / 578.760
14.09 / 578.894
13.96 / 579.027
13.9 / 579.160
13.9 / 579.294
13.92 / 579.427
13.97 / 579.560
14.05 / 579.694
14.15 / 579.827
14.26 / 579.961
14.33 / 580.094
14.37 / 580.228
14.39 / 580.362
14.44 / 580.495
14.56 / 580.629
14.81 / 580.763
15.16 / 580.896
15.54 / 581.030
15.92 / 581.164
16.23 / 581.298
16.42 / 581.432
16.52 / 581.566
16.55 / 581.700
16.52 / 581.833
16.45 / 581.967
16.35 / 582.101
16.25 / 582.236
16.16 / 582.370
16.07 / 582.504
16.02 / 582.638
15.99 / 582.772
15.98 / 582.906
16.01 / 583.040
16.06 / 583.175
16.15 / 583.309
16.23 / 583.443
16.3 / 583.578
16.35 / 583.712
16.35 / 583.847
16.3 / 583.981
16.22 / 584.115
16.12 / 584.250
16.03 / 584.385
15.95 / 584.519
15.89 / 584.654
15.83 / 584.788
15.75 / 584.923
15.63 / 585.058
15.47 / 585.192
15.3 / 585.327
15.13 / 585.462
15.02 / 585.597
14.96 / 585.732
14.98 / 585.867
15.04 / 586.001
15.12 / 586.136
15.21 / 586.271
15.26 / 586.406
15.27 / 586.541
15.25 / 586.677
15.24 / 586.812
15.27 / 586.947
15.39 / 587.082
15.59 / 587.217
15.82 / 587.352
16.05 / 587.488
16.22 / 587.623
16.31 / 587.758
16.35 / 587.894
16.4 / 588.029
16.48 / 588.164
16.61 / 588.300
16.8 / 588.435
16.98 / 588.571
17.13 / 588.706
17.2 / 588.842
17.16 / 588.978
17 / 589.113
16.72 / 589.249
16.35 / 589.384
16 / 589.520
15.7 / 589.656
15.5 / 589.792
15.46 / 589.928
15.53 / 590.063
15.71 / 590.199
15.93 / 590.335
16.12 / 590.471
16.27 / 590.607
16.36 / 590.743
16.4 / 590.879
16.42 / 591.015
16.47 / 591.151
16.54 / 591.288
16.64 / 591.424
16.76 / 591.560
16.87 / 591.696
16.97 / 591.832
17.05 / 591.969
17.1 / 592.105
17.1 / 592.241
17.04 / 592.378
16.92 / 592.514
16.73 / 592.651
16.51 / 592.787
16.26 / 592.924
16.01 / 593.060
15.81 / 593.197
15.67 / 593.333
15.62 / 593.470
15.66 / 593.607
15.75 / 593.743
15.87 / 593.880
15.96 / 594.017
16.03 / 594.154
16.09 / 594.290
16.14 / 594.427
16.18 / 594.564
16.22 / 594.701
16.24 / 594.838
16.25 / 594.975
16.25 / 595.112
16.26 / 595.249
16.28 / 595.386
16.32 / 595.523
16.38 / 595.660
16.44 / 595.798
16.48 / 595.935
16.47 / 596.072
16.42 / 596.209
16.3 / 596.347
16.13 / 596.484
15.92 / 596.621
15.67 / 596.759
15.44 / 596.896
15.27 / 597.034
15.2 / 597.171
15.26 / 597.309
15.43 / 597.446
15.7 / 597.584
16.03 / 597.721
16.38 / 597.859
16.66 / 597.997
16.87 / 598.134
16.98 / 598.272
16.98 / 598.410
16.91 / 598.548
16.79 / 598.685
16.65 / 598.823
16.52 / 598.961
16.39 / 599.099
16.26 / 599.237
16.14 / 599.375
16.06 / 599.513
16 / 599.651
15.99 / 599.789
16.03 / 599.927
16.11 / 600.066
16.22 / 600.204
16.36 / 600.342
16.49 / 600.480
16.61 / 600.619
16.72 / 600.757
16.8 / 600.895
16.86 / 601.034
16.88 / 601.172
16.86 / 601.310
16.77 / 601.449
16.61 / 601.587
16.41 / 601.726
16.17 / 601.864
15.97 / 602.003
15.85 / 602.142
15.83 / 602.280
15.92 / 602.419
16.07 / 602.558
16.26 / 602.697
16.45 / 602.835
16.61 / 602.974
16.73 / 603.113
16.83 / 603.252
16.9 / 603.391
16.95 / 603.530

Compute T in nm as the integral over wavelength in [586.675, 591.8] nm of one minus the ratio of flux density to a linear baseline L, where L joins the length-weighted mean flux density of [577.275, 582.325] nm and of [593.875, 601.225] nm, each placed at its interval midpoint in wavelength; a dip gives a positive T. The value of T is -0.19 nm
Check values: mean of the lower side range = 15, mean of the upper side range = 16.2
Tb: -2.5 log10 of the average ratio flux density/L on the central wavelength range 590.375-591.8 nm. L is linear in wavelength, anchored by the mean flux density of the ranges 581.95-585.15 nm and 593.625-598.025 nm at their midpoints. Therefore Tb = -0.03 mag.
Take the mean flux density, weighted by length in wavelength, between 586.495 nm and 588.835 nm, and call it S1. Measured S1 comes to 16.1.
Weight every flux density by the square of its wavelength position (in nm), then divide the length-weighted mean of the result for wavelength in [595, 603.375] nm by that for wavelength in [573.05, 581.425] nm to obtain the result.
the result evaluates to 1.19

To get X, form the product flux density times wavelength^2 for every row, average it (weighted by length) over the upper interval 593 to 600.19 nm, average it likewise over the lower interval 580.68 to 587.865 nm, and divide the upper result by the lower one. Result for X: 1.06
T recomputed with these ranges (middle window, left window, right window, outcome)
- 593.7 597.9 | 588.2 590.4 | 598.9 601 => 0.08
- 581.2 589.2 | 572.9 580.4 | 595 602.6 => -0.37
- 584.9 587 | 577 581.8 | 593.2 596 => 0.03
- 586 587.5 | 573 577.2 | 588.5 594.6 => 0.05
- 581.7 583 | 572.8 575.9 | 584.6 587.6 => -0.09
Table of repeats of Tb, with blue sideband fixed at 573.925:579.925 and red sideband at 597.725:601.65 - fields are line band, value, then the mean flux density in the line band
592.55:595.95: 0.00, 16.1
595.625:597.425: 0.02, 15.9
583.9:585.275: -0.04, 15.9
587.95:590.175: -0.05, 16.4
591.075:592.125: -0.06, 16.8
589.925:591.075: -0.02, 16.1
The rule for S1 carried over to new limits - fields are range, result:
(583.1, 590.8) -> 15.9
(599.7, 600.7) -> 16.3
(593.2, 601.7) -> 16.2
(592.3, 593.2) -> 16.5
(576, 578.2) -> 15.1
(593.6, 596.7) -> 16.2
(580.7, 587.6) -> 15.8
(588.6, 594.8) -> 16.3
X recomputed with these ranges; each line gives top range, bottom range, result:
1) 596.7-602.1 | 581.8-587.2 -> 1.09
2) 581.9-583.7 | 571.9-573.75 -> 1.21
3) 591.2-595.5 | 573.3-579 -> 1.16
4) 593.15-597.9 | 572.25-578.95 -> 1.17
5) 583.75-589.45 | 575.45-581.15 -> 1.11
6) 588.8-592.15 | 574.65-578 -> 1.16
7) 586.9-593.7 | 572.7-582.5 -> 1.14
